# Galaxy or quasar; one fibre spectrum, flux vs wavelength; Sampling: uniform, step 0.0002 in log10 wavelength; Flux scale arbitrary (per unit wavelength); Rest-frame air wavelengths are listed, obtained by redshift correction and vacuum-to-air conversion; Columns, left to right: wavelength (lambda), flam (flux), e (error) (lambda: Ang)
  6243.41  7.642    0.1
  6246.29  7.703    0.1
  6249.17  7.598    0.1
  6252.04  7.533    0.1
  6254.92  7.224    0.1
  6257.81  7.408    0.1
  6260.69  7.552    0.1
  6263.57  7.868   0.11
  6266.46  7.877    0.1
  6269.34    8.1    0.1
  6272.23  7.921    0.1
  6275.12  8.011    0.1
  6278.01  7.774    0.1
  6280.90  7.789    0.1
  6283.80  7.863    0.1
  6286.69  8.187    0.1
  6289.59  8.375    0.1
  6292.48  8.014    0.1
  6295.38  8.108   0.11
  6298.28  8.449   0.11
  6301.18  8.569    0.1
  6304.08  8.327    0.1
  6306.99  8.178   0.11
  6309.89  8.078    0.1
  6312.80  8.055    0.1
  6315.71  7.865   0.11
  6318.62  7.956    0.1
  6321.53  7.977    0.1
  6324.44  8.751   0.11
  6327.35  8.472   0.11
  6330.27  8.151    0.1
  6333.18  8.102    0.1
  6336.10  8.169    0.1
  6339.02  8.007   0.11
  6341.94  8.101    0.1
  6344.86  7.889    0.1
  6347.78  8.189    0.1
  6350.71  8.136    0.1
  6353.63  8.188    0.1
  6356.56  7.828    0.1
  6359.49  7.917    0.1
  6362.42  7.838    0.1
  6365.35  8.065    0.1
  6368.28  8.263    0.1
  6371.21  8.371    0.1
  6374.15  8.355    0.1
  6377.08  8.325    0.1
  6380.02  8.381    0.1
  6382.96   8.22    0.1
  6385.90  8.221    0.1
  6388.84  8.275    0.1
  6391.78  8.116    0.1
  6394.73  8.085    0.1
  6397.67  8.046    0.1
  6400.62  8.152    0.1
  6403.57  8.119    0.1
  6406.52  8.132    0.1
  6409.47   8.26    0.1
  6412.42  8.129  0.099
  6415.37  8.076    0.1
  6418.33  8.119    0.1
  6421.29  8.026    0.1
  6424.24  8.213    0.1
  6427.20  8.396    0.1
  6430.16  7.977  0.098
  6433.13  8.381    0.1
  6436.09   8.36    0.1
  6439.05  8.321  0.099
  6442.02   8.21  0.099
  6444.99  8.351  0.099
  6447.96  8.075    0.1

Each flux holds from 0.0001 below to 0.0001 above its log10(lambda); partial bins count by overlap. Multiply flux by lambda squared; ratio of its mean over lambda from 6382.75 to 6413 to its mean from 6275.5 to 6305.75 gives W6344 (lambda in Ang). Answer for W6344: 1.04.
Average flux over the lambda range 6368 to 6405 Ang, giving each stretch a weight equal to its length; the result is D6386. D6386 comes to 8.22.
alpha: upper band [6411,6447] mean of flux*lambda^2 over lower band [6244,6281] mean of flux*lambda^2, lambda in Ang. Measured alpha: 1.1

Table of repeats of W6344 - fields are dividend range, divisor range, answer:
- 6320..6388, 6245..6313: 1.05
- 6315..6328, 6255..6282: 1.07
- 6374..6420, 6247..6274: 1.11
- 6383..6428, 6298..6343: 1.02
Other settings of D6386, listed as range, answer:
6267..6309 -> 8.11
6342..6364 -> 8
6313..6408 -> 8.14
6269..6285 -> 7.89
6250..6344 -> 8.02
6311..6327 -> 8.14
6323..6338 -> 8.32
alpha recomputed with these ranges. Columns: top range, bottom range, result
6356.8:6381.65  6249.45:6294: 1.08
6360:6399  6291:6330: 1.02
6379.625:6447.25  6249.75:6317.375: 1.07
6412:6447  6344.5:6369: 1.05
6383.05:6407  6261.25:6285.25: 1.07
